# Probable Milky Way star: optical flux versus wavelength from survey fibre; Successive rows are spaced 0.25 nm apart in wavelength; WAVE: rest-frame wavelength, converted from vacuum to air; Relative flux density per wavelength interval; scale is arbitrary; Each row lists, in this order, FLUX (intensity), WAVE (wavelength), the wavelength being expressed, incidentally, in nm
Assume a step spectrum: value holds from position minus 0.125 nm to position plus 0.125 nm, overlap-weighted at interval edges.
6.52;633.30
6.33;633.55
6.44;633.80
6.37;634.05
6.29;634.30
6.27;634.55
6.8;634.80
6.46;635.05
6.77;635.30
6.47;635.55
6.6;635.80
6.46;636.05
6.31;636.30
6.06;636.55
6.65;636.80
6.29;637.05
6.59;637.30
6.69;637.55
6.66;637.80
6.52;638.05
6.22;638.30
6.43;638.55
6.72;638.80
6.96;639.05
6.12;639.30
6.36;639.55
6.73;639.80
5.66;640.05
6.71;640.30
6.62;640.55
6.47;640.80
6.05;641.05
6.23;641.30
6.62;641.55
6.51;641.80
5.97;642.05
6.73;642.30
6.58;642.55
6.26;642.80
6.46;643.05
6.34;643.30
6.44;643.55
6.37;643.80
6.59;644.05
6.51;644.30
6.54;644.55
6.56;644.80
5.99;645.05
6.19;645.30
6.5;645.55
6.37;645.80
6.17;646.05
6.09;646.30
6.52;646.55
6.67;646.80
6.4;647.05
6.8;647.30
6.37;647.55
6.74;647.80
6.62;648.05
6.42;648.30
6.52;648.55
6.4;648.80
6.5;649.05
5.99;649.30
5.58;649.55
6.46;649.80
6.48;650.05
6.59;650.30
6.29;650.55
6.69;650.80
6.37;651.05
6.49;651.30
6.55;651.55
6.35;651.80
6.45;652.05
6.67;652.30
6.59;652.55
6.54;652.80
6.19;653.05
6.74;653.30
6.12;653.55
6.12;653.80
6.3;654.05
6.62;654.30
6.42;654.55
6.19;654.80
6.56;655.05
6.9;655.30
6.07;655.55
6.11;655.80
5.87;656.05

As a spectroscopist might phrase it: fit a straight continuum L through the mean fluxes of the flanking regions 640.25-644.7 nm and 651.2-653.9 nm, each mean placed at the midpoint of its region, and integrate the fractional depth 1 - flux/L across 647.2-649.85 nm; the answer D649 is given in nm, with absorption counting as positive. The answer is 0.019 nm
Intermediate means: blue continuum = 6.44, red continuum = 6.44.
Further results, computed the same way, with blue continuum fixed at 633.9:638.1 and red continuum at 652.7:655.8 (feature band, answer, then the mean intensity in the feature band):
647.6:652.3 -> -0.01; 6.42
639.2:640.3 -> 0.03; 6.28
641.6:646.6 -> 0.04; 6.39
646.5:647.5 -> -0.03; 6.59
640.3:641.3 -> 0.01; 6.4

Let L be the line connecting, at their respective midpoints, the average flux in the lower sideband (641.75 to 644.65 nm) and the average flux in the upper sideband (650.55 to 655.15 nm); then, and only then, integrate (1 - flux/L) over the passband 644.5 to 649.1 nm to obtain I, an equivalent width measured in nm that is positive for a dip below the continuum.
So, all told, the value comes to 0.00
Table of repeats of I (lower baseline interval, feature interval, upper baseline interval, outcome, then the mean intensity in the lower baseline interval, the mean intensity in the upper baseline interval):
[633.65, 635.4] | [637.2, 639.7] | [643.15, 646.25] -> -0.03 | 6.48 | 6.37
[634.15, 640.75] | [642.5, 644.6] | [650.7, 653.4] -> 0.01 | 6.48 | 6.51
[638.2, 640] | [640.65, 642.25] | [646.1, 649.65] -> 0.03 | 6.47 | 6.4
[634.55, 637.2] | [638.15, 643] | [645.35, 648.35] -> 0.04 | 6.48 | 6.47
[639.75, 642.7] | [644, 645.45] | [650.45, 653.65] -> 0.01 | 6.4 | 6.47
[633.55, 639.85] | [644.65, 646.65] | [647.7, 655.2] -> 0.05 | 6.48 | 6.42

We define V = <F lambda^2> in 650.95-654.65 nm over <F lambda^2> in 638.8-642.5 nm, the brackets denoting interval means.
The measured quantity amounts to 1.04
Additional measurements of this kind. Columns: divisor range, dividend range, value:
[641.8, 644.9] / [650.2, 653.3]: 1.03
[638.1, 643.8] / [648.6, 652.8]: 1.03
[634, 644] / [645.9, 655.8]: 1.03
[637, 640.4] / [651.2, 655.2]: 1.04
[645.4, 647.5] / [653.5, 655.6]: 1.02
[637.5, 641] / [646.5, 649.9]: 1.02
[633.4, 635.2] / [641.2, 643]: 1.02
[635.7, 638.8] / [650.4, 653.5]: 1.05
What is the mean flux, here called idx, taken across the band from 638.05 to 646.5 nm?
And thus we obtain 6.4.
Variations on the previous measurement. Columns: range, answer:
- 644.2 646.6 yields 6.34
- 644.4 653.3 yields 6.42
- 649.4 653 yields 6.43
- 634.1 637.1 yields 6.45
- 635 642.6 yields 6.46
